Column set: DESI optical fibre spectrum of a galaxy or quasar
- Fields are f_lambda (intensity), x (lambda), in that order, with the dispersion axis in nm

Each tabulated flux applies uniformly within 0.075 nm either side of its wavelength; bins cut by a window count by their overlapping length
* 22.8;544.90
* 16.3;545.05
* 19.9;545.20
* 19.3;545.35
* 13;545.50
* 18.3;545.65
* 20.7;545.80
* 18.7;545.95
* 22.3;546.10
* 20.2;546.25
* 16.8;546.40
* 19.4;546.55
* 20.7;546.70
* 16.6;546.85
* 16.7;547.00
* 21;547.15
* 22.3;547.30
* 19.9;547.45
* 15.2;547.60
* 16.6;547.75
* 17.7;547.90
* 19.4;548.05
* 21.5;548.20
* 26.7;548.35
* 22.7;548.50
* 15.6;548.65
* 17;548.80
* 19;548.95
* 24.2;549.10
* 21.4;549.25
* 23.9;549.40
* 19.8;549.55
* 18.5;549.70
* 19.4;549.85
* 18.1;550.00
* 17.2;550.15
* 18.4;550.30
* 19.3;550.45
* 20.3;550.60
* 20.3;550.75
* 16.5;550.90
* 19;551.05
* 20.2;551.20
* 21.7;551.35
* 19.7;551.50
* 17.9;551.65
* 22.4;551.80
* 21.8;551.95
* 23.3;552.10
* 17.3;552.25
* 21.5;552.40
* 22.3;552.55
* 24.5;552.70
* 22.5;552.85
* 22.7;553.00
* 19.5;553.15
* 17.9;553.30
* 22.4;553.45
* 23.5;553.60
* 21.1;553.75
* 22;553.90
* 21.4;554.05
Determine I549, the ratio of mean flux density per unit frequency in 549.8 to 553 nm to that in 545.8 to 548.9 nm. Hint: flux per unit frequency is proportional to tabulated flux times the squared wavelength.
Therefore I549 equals 1.1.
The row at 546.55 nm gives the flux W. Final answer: 19.4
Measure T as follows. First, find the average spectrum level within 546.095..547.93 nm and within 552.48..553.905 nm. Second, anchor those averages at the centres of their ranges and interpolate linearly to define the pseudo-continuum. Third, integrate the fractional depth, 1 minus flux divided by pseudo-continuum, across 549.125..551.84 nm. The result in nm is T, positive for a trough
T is 0.10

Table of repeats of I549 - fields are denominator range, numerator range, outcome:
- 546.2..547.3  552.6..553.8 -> 1.18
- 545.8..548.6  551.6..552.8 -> 1.11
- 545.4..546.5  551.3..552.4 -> 1.13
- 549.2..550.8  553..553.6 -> 1.07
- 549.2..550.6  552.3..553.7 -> 1.13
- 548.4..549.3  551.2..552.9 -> 1.07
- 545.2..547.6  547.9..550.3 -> 1.07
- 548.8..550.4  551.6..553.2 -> 1.10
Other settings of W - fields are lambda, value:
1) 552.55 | 22.3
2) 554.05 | 21.4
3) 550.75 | 20.3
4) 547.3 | 22.3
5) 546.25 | 20.2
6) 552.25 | 17.3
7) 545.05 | 16.3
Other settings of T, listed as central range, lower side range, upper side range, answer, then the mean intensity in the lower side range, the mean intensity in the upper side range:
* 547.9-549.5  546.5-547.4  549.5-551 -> -0.16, 19.5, 18.8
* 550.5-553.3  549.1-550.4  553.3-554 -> 0.03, 19.8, 21.8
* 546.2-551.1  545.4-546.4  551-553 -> 0.09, 18.7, 21.2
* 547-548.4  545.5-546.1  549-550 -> 0.01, 18.8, 20.9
